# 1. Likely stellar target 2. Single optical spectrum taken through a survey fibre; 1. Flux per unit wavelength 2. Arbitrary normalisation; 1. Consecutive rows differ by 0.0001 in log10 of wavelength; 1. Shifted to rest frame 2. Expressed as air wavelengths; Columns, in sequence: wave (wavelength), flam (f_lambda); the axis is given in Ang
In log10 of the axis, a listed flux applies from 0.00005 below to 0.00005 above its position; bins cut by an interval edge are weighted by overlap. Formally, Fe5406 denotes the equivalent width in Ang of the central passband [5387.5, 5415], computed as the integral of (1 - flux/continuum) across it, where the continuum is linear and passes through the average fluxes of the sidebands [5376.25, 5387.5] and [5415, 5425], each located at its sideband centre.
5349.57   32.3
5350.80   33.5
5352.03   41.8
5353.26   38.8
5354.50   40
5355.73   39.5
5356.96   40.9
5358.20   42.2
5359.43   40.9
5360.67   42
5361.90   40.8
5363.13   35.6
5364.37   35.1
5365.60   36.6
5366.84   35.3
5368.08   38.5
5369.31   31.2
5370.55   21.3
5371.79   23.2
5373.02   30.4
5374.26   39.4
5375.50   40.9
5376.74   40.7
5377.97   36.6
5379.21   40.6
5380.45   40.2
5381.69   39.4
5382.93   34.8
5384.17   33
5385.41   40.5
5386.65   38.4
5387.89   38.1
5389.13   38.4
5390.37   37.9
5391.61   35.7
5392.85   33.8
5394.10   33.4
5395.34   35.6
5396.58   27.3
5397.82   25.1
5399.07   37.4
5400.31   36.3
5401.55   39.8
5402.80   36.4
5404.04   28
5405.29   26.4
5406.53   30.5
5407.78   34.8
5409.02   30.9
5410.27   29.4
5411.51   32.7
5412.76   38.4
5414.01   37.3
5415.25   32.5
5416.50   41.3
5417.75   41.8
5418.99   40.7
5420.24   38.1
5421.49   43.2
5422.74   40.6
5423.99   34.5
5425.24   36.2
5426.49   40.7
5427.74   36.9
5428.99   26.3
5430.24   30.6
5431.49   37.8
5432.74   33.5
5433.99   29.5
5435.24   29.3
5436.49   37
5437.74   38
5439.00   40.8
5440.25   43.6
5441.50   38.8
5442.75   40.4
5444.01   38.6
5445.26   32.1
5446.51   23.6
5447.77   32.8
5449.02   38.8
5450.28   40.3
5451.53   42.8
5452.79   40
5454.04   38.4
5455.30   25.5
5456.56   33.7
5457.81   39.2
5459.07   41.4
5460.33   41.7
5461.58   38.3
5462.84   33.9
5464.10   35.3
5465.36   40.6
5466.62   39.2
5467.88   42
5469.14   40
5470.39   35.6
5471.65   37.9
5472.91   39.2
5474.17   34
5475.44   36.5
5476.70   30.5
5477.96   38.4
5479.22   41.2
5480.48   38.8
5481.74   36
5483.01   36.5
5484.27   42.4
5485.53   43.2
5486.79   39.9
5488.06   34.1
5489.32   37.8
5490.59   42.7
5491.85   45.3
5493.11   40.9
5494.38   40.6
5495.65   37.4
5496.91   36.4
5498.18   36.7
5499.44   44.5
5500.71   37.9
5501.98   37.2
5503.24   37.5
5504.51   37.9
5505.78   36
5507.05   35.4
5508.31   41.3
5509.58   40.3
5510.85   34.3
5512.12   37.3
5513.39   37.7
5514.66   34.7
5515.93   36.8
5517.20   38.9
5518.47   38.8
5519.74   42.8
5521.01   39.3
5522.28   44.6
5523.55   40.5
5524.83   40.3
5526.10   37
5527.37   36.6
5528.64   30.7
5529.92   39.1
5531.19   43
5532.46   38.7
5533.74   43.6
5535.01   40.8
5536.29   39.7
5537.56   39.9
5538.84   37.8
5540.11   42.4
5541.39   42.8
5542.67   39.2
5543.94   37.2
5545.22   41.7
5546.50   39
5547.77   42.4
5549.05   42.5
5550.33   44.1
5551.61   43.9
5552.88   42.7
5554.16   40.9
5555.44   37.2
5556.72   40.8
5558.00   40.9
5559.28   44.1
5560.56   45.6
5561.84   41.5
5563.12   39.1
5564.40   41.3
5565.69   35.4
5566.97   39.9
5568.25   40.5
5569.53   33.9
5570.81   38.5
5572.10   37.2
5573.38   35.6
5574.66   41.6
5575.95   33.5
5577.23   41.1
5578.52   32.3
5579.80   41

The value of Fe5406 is 3.53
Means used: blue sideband 38.2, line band 33.7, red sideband 39.2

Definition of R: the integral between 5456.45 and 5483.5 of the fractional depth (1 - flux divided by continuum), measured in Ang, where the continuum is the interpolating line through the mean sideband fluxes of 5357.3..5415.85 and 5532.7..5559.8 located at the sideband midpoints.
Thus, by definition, 0.32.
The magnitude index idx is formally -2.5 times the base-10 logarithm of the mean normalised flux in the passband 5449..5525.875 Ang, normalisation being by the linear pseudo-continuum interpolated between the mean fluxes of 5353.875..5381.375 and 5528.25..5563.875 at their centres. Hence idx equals 0.03 mag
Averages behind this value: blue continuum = 36.9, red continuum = 40.8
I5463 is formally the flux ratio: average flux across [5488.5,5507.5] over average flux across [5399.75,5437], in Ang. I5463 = 1.1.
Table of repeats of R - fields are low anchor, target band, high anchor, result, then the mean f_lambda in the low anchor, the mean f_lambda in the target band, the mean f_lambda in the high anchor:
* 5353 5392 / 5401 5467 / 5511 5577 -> 3.35 Ang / 37.1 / 36.1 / 39.7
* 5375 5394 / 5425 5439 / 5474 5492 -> 1.35 Ang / 37.8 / 34.4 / 38.4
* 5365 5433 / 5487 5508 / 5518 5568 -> 0.06 Ang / 35.3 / 38.7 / 40.5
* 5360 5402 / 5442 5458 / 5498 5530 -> 0.52 Ang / 35.7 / 35.8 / 38.2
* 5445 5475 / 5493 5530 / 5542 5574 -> 0.39 Ang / 37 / 38.3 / 40.2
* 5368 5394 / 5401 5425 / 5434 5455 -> 0.43 Ang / 35.8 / 35.6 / 36.8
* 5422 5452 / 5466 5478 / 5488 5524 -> 0.05 Ang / 36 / 37.3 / 38.9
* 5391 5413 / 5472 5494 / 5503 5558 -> -0.97 Ang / 32.8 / 38.7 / 39.5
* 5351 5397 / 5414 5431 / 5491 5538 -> 0.14 Ang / 36.7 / 37.2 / 38.9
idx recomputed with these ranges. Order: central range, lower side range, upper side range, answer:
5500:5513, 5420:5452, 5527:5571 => 0.035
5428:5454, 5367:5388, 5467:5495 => 0.053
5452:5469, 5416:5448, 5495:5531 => -0.019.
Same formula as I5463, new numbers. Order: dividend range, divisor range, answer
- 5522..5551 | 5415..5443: 1.08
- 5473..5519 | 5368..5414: 1.11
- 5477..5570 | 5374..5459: 1.10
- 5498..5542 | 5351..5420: 1.08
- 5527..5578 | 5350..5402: 1.10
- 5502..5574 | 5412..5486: 1.06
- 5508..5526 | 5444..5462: 1.07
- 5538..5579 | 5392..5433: 1.15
